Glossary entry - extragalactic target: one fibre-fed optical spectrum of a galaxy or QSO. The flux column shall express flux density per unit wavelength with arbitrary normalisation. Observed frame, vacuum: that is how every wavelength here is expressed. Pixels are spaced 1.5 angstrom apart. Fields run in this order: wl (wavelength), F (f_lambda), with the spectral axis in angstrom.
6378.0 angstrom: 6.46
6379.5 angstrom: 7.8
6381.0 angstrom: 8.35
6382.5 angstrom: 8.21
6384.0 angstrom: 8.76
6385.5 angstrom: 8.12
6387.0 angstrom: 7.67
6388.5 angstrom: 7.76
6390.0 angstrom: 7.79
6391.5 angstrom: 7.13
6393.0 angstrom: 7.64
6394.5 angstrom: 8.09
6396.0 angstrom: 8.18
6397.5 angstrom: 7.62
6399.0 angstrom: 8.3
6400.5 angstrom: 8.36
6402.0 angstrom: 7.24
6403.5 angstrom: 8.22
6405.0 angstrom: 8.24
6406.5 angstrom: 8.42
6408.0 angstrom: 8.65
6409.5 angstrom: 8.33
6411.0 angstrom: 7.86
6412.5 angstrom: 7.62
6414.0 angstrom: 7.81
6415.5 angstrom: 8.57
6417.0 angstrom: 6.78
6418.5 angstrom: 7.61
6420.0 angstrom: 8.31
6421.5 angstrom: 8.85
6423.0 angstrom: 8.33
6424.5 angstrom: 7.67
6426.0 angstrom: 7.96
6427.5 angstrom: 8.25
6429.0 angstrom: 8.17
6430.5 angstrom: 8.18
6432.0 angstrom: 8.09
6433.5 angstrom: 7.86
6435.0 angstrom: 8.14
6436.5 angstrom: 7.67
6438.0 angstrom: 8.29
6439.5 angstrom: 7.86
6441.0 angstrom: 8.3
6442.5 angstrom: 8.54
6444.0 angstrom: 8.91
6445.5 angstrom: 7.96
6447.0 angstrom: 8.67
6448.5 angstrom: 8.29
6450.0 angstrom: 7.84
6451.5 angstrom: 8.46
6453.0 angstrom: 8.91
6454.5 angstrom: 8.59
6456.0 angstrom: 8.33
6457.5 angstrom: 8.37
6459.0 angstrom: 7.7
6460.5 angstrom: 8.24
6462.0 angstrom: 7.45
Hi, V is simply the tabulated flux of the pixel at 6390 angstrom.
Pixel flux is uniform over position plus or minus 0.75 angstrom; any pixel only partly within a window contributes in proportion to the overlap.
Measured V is 7.79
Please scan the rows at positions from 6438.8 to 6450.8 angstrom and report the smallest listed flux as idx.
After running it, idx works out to 7.84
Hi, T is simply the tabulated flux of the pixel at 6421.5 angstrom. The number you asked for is 8.85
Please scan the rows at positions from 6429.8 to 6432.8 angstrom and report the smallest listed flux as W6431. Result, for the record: 8.09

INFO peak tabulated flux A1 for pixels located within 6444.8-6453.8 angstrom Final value 8.91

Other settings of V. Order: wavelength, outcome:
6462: 7.45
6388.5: 7.76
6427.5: 8.25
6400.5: 8.36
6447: 8.67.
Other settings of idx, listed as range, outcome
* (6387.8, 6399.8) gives 7.13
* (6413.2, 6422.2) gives 6.78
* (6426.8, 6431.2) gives 8.17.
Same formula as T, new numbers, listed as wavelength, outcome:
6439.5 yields 7.86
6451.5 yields 8.46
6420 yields 8.31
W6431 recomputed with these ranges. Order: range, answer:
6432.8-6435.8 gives 7.86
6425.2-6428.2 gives 7.96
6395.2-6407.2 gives 7.24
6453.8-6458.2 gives 8.33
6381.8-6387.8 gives 7.67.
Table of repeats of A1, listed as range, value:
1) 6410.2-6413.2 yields 7.86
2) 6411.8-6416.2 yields 8.57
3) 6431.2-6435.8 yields 8.14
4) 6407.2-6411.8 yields 8.65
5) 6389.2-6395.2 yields 8.09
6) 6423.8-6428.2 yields 8.25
